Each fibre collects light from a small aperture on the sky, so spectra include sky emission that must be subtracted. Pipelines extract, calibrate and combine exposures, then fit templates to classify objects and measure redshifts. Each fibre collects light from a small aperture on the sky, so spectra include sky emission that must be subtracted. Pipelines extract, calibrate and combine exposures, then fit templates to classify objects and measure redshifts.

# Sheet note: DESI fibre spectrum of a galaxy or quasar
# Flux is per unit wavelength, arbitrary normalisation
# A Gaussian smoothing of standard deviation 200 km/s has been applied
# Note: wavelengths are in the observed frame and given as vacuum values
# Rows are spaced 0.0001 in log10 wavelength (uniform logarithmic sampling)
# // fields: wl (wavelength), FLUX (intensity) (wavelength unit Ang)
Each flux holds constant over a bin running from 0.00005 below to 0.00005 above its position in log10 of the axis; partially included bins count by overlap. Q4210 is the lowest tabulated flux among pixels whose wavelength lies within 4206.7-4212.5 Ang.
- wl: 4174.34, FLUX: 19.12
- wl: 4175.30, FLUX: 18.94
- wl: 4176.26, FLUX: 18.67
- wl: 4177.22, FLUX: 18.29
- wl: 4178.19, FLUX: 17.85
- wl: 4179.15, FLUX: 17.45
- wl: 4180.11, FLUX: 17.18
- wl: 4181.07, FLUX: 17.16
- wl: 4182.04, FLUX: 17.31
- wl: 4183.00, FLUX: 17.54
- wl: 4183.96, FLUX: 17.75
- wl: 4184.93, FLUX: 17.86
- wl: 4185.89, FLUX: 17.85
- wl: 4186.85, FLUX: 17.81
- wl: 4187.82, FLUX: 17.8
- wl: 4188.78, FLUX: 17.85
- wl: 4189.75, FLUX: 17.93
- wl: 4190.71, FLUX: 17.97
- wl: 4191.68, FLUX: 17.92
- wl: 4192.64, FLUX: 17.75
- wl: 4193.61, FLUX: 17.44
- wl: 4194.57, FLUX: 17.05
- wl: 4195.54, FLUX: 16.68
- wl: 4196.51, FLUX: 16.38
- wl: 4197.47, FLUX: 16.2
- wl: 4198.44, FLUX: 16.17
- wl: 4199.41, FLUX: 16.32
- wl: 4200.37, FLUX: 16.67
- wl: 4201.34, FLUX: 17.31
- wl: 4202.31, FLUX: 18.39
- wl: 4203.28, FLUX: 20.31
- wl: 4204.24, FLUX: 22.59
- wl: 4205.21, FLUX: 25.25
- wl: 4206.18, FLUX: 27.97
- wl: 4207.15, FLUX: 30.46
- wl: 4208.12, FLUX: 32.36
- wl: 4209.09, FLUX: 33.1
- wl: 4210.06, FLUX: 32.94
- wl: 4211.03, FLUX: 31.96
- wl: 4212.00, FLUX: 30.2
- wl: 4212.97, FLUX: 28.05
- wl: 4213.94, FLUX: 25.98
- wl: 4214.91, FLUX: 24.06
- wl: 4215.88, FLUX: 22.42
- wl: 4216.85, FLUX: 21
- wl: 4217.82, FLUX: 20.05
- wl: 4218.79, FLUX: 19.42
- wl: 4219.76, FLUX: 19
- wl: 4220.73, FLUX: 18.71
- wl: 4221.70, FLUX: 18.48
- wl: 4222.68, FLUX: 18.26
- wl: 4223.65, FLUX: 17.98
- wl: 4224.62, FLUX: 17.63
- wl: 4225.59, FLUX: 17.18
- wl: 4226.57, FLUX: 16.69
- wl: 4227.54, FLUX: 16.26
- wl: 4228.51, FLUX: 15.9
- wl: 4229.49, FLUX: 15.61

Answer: 30.2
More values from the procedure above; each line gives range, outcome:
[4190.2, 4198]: 16.2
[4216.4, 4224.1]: 17.98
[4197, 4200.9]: 16.17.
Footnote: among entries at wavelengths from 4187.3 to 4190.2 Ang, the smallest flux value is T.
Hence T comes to 17.8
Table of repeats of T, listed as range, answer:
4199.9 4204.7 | 16.67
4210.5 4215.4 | 24.06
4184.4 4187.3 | 17.81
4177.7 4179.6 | 17.45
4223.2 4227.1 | 16.69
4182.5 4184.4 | 17.54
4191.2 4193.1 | 17.75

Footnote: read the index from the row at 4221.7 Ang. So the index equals 18.48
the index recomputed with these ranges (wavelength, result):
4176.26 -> 18.67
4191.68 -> 17.92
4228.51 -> 15.9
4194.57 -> 17.05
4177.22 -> 18.29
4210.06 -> 32.94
